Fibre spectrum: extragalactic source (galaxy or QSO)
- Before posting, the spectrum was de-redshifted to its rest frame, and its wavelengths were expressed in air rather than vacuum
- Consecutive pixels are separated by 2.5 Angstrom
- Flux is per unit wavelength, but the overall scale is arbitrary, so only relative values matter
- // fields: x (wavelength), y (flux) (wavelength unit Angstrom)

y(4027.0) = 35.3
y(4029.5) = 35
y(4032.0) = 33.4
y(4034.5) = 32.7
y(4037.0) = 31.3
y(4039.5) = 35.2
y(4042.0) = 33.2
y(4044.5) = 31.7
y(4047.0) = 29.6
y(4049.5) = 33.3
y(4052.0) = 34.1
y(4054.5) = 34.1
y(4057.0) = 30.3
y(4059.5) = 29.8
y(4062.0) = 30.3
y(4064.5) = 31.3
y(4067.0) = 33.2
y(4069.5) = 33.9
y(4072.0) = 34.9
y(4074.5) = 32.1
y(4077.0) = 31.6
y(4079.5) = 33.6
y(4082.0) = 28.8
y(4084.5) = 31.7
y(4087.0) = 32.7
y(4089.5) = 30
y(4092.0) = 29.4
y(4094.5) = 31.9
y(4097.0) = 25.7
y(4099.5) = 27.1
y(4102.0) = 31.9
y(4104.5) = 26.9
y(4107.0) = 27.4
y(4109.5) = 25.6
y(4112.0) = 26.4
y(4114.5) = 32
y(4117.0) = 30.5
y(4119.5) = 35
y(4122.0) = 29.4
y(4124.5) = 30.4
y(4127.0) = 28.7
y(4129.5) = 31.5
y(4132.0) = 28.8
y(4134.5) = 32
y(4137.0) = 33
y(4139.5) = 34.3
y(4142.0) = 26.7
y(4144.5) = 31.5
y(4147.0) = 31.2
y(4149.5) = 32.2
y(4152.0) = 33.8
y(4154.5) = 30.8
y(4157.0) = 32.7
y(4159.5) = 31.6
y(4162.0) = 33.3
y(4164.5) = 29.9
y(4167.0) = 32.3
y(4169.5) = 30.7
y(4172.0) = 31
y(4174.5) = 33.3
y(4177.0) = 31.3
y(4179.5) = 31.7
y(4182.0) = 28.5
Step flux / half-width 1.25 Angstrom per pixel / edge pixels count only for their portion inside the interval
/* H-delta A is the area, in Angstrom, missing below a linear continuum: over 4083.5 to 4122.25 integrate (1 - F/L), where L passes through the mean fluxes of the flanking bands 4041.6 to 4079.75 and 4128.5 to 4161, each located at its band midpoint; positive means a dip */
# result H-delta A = 2.8 Angstrom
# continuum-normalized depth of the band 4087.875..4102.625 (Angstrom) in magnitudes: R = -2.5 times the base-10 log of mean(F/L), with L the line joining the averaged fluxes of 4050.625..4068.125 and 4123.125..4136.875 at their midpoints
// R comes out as 0.07 mag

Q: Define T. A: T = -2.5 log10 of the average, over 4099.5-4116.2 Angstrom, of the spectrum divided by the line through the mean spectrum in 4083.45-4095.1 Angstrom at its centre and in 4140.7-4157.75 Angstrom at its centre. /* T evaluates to 0.10 mag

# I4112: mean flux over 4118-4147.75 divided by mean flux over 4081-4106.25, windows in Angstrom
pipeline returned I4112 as 1.05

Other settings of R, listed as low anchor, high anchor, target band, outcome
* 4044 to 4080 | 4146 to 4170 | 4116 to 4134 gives 0.046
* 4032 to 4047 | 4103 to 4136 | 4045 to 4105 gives 0.002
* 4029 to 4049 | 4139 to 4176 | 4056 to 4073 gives 0.018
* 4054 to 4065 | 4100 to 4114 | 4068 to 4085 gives -0.090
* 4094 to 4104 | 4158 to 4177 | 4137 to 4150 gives -0.022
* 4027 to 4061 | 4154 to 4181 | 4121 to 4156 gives 0.030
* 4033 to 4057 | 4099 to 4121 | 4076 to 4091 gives -0.025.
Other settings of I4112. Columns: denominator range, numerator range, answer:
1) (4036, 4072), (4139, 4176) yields 0.98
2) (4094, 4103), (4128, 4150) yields 1.08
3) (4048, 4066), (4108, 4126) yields 0.94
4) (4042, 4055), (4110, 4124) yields 0.93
